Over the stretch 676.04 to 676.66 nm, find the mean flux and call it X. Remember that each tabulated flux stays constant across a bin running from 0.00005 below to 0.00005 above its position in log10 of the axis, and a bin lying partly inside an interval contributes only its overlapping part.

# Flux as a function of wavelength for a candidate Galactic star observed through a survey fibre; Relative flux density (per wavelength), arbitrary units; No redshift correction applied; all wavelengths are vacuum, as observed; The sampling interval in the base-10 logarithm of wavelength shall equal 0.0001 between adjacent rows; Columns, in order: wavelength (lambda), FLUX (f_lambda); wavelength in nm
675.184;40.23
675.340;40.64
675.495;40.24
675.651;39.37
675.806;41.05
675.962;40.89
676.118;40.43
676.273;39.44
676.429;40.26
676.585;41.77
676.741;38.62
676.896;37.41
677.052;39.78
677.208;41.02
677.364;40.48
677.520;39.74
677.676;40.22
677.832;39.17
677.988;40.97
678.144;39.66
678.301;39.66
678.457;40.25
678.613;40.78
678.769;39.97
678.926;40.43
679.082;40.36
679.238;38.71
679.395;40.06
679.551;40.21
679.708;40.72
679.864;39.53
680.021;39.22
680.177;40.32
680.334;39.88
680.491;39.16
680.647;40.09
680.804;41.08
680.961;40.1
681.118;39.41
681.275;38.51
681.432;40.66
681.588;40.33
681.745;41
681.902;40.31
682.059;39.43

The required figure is 40.5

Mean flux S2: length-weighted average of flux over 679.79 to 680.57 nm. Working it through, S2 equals 39.6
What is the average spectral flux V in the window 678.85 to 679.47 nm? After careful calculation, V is 39.9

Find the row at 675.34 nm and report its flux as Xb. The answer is 40.64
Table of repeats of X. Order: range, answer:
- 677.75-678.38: 39.8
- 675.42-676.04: 40.4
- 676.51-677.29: 39.7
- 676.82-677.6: 39.7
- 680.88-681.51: 39.7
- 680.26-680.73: 39.7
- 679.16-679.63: 39.6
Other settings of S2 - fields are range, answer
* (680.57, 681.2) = 40.1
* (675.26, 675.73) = 40.1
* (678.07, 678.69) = 40.1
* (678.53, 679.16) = 40.4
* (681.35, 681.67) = 40.6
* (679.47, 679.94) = 40.2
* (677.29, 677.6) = 40.1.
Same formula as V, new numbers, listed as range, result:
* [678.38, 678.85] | 40.3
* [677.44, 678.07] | 40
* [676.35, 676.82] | 40.2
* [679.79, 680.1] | 39.4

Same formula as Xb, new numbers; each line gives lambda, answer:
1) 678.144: 39.66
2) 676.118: 40.43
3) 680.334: 39.88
